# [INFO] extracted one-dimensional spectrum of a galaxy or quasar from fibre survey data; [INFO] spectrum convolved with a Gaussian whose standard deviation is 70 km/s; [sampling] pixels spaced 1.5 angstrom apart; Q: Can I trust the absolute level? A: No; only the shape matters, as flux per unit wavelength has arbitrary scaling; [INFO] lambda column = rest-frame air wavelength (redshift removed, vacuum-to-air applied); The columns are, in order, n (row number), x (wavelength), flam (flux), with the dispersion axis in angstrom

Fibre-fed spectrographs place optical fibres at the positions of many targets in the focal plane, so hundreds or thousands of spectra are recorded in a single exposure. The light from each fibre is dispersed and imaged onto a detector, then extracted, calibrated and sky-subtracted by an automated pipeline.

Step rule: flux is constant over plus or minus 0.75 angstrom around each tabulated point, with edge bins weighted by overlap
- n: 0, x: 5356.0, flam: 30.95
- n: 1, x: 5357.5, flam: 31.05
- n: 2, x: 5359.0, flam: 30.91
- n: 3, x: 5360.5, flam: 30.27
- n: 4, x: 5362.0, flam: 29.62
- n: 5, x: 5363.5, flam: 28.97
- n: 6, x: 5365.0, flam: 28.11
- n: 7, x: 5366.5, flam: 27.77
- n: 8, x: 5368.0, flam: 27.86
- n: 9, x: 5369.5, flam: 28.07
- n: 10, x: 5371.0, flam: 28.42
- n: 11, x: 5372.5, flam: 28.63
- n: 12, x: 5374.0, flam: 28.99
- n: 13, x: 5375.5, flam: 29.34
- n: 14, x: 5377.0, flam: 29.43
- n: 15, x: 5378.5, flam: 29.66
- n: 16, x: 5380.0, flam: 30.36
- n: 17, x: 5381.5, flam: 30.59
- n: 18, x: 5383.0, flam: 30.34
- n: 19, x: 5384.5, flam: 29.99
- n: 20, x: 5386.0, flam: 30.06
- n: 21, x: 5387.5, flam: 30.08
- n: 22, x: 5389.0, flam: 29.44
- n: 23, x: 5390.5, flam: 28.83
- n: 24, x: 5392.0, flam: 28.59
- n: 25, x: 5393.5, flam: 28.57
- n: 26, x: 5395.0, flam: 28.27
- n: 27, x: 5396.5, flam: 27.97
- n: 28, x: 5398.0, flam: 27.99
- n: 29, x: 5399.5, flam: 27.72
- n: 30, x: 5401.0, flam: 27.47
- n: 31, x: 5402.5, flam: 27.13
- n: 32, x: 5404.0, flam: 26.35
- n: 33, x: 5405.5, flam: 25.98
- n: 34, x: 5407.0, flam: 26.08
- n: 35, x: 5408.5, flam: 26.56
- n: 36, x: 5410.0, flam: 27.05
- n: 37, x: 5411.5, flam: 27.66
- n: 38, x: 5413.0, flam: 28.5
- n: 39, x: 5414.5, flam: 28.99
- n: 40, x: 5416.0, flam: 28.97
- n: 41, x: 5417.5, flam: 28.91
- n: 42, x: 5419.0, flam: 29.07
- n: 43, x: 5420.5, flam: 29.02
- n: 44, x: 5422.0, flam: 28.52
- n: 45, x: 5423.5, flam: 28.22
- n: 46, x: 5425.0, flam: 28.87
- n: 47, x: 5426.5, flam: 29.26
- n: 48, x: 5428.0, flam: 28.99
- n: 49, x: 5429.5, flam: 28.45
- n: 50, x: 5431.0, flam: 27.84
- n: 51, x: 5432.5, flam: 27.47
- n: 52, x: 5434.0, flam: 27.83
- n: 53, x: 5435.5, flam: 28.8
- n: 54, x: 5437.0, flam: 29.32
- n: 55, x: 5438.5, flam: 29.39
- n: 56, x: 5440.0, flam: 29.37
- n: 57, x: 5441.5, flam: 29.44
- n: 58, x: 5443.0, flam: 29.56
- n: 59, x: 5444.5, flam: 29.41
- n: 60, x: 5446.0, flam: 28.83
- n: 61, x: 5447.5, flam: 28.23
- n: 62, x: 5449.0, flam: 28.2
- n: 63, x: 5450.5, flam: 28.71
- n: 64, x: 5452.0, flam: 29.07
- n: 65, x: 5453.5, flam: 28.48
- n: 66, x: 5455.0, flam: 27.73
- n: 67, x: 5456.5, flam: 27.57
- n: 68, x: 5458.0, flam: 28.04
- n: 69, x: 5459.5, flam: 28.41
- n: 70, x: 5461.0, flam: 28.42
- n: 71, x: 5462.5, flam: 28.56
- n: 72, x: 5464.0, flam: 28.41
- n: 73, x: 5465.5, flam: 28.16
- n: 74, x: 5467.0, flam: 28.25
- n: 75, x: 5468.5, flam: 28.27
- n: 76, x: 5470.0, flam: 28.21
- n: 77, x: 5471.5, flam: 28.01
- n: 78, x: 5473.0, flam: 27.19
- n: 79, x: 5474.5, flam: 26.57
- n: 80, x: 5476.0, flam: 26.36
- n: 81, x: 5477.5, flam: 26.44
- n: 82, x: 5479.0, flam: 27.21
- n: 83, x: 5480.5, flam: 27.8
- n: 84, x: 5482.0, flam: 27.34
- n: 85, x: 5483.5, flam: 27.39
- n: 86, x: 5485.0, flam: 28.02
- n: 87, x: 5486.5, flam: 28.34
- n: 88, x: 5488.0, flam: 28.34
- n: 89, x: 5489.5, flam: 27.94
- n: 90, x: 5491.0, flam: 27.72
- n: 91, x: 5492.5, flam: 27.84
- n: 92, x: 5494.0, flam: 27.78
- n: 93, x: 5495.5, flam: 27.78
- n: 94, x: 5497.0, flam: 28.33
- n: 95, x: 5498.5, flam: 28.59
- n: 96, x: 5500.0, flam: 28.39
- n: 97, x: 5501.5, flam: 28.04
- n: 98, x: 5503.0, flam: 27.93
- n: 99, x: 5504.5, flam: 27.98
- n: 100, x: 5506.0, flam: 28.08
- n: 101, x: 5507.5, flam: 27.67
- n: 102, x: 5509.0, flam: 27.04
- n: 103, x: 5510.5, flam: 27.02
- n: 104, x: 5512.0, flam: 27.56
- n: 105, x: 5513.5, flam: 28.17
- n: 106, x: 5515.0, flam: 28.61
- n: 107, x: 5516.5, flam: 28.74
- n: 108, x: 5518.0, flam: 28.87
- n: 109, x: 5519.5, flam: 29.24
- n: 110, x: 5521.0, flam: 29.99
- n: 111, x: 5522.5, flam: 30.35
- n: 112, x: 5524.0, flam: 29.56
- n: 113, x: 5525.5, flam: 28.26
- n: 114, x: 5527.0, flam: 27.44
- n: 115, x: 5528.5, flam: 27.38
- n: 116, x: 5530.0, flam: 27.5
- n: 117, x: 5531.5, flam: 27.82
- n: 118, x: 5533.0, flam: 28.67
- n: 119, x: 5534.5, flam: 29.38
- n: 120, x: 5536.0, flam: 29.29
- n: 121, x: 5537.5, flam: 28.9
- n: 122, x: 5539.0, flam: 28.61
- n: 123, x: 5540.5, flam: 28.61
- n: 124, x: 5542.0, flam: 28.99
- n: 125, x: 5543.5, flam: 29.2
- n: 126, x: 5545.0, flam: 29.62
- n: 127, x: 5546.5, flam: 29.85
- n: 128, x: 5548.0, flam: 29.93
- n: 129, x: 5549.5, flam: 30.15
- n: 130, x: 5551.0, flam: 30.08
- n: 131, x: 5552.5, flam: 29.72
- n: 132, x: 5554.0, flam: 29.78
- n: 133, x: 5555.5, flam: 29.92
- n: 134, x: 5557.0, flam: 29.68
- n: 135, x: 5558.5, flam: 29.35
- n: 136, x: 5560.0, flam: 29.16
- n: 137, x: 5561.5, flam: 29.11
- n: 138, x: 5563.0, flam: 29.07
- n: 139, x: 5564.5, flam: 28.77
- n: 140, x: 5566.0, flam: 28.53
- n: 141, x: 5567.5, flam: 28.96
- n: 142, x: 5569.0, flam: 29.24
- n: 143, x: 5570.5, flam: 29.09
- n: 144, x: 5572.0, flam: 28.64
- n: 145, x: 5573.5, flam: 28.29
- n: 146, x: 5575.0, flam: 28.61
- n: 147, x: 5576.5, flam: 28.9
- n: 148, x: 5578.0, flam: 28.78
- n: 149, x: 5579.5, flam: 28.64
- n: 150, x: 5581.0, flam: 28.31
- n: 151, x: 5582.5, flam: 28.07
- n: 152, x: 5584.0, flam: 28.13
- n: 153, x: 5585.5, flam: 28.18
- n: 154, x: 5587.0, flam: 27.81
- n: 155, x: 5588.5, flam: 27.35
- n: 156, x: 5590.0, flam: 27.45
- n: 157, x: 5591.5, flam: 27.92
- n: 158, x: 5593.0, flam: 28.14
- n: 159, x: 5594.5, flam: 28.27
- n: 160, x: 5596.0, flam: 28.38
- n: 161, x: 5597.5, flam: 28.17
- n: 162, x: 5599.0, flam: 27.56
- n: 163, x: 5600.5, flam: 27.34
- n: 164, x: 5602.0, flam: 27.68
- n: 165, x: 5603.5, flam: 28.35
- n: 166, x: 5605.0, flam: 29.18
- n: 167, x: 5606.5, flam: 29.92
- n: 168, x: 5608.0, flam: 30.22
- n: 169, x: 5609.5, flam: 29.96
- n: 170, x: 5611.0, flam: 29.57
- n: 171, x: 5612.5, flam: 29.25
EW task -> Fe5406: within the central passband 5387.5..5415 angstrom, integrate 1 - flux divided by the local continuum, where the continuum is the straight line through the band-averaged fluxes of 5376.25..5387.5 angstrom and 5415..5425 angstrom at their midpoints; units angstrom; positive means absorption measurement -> 1.5 angstrom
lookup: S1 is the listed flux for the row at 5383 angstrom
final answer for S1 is 30.34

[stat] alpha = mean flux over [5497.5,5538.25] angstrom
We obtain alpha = 28.4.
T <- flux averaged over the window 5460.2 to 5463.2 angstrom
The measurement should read 28.5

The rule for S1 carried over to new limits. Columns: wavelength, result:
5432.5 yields 27.47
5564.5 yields 28.77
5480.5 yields 27.8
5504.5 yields 27.98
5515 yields 28.61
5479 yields 27.21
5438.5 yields 29.39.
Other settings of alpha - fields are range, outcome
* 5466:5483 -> 27.4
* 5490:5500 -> 28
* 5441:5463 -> 28.6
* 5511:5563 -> 29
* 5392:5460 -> 28.3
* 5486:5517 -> 28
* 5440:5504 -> 28.1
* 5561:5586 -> 28.7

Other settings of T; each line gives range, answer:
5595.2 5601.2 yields 27.9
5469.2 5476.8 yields 27.3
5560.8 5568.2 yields 28.9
